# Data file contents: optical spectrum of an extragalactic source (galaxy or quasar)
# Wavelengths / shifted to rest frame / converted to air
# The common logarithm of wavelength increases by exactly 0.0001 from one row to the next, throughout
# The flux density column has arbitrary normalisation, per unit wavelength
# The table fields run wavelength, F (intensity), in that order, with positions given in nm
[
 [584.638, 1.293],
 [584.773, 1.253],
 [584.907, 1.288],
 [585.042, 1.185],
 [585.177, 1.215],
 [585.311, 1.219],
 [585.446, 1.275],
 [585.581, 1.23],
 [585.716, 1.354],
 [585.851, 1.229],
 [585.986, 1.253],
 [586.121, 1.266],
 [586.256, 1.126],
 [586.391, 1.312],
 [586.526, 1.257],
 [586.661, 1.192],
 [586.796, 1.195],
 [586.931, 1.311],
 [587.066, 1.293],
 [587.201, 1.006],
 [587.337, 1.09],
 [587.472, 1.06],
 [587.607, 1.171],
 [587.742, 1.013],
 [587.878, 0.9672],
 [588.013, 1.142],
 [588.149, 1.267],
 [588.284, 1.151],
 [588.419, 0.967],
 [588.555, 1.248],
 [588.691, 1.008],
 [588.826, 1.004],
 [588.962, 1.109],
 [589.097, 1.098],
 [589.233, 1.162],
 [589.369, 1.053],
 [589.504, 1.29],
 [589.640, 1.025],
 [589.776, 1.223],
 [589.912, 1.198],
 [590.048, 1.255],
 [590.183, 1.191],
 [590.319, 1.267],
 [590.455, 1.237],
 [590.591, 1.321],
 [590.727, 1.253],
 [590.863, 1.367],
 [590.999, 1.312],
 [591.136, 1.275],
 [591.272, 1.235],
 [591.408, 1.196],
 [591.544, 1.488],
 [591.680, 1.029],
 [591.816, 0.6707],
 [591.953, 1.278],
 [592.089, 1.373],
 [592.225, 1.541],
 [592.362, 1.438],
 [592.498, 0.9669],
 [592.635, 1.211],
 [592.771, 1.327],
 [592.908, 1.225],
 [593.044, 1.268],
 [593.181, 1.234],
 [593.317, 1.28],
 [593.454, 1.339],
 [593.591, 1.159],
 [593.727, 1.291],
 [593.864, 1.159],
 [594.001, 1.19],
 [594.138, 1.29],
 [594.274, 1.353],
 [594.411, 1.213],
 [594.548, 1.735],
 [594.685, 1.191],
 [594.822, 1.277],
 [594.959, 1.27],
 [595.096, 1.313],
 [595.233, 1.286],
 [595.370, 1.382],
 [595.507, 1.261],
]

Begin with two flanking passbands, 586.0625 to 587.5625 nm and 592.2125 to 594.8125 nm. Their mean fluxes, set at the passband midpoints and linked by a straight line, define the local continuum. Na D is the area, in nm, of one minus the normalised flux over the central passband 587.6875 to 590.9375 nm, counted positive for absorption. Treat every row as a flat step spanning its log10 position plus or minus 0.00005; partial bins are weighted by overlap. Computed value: 0.17 nm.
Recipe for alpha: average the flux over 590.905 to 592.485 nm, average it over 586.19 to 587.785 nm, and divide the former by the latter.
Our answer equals 1.07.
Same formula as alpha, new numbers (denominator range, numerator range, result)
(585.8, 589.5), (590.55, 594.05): 1.09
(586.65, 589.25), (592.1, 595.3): 1.15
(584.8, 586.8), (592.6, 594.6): 1.03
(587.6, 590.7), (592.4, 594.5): 1.08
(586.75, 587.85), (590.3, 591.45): 1.12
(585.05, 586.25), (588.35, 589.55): 0.88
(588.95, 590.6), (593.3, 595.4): 1.09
